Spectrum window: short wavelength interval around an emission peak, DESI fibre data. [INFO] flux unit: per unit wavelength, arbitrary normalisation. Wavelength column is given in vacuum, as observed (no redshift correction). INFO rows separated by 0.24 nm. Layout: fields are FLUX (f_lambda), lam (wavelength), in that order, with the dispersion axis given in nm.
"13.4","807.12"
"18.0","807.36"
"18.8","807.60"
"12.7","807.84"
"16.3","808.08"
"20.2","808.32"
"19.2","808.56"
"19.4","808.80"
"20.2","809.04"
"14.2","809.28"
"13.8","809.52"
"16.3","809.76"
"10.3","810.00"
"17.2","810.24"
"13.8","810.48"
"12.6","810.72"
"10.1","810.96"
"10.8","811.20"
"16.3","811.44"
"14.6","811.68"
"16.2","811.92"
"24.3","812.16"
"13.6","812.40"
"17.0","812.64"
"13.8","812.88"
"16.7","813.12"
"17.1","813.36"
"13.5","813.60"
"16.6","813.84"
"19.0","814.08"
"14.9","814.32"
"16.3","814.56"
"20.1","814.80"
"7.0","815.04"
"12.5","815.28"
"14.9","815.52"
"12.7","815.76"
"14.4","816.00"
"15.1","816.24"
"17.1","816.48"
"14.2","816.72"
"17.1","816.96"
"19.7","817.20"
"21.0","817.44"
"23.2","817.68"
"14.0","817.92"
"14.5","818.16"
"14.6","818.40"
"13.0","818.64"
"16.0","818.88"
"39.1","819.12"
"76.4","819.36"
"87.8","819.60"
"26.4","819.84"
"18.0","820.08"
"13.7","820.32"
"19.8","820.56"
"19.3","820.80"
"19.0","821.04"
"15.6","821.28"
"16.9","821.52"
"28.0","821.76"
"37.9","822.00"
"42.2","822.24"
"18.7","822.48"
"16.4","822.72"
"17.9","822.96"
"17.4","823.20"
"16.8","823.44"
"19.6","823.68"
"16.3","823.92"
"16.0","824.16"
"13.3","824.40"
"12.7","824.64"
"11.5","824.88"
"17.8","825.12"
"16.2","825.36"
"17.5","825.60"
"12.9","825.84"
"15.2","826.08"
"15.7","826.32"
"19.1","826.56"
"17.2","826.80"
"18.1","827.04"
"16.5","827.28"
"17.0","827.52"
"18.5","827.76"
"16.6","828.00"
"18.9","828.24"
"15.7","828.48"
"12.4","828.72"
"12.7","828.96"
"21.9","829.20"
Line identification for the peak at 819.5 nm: H-alpha 6563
